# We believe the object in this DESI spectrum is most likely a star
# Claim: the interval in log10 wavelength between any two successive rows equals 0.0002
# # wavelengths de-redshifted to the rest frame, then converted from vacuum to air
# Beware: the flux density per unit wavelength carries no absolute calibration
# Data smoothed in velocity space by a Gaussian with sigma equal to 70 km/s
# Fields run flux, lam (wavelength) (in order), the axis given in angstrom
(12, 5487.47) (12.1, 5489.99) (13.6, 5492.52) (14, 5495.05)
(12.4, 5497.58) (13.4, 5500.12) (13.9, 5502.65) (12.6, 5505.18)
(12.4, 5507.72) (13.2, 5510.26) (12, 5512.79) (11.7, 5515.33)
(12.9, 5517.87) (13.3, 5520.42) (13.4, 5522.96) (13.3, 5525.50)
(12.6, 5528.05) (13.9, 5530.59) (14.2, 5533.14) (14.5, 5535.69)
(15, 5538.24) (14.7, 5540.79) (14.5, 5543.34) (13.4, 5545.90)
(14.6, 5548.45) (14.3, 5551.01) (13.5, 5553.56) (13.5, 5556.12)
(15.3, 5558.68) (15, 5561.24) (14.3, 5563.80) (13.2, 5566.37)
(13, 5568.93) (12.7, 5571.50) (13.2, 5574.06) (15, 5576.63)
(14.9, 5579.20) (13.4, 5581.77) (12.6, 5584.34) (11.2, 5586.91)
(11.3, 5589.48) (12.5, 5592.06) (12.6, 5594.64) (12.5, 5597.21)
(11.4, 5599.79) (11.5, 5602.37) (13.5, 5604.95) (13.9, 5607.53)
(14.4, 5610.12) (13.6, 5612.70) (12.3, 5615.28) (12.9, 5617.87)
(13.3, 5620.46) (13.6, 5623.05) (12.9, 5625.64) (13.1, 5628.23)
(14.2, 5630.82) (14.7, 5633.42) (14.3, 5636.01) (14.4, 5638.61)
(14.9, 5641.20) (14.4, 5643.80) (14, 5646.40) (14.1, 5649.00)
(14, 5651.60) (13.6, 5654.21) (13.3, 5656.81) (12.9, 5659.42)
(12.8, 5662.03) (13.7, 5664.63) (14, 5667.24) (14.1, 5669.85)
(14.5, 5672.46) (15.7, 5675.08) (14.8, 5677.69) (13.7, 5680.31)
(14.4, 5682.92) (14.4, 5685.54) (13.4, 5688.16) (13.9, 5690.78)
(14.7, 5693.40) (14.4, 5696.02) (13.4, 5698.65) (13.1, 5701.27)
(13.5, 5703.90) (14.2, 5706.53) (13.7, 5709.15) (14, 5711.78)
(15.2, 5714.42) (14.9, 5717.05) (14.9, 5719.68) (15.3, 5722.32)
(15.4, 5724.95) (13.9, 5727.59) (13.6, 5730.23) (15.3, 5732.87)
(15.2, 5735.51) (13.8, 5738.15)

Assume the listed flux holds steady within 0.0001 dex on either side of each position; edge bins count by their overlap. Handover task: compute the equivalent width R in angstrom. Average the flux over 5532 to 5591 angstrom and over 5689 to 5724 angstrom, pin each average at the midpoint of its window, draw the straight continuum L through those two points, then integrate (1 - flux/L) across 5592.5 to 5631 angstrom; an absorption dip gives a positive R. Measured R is 2.6 angstrom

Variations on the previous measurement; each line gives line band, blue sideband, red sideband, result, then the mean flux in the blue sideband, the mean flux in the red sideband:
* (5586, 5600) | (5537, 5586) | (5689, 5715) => 2.0 angstrom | 14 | 14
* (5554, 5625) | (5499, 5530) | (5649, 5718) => 1.0 angstrom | 12.9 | 14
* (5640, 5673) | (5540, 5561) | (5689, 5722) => 0.8 angstrom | 14.3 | 14.2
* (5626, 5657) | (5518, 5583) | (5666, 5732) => 0.2 angstrom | 13.9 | 14.3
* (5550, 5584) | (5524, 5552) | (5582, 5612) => -1.5 angstrom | 14.1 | 12.5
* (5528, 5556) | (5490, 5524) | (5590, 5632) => -2.6 angstrom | 12.9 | 13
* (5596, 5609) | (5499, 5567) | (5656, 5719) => 1.2 angstrom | 13.7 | 14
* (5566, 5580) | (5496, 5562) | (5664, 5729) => 0.1 angstrom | 13.6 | 14.3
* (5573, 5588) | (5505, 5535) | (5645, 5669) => -0.2 angstrom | 13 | 13.6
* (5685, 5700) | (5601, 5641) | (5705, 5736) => 0.3 angstrom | 13.5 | 14.6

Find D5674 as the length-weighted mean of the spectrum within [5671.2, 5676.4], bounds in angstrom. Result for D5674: 15.1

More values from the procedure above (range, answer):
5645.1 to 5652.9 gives 14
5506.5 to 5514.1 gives 12.5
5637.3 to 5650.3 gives 14.4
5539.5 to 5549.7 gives 14.3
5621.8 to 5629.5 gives 13.2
